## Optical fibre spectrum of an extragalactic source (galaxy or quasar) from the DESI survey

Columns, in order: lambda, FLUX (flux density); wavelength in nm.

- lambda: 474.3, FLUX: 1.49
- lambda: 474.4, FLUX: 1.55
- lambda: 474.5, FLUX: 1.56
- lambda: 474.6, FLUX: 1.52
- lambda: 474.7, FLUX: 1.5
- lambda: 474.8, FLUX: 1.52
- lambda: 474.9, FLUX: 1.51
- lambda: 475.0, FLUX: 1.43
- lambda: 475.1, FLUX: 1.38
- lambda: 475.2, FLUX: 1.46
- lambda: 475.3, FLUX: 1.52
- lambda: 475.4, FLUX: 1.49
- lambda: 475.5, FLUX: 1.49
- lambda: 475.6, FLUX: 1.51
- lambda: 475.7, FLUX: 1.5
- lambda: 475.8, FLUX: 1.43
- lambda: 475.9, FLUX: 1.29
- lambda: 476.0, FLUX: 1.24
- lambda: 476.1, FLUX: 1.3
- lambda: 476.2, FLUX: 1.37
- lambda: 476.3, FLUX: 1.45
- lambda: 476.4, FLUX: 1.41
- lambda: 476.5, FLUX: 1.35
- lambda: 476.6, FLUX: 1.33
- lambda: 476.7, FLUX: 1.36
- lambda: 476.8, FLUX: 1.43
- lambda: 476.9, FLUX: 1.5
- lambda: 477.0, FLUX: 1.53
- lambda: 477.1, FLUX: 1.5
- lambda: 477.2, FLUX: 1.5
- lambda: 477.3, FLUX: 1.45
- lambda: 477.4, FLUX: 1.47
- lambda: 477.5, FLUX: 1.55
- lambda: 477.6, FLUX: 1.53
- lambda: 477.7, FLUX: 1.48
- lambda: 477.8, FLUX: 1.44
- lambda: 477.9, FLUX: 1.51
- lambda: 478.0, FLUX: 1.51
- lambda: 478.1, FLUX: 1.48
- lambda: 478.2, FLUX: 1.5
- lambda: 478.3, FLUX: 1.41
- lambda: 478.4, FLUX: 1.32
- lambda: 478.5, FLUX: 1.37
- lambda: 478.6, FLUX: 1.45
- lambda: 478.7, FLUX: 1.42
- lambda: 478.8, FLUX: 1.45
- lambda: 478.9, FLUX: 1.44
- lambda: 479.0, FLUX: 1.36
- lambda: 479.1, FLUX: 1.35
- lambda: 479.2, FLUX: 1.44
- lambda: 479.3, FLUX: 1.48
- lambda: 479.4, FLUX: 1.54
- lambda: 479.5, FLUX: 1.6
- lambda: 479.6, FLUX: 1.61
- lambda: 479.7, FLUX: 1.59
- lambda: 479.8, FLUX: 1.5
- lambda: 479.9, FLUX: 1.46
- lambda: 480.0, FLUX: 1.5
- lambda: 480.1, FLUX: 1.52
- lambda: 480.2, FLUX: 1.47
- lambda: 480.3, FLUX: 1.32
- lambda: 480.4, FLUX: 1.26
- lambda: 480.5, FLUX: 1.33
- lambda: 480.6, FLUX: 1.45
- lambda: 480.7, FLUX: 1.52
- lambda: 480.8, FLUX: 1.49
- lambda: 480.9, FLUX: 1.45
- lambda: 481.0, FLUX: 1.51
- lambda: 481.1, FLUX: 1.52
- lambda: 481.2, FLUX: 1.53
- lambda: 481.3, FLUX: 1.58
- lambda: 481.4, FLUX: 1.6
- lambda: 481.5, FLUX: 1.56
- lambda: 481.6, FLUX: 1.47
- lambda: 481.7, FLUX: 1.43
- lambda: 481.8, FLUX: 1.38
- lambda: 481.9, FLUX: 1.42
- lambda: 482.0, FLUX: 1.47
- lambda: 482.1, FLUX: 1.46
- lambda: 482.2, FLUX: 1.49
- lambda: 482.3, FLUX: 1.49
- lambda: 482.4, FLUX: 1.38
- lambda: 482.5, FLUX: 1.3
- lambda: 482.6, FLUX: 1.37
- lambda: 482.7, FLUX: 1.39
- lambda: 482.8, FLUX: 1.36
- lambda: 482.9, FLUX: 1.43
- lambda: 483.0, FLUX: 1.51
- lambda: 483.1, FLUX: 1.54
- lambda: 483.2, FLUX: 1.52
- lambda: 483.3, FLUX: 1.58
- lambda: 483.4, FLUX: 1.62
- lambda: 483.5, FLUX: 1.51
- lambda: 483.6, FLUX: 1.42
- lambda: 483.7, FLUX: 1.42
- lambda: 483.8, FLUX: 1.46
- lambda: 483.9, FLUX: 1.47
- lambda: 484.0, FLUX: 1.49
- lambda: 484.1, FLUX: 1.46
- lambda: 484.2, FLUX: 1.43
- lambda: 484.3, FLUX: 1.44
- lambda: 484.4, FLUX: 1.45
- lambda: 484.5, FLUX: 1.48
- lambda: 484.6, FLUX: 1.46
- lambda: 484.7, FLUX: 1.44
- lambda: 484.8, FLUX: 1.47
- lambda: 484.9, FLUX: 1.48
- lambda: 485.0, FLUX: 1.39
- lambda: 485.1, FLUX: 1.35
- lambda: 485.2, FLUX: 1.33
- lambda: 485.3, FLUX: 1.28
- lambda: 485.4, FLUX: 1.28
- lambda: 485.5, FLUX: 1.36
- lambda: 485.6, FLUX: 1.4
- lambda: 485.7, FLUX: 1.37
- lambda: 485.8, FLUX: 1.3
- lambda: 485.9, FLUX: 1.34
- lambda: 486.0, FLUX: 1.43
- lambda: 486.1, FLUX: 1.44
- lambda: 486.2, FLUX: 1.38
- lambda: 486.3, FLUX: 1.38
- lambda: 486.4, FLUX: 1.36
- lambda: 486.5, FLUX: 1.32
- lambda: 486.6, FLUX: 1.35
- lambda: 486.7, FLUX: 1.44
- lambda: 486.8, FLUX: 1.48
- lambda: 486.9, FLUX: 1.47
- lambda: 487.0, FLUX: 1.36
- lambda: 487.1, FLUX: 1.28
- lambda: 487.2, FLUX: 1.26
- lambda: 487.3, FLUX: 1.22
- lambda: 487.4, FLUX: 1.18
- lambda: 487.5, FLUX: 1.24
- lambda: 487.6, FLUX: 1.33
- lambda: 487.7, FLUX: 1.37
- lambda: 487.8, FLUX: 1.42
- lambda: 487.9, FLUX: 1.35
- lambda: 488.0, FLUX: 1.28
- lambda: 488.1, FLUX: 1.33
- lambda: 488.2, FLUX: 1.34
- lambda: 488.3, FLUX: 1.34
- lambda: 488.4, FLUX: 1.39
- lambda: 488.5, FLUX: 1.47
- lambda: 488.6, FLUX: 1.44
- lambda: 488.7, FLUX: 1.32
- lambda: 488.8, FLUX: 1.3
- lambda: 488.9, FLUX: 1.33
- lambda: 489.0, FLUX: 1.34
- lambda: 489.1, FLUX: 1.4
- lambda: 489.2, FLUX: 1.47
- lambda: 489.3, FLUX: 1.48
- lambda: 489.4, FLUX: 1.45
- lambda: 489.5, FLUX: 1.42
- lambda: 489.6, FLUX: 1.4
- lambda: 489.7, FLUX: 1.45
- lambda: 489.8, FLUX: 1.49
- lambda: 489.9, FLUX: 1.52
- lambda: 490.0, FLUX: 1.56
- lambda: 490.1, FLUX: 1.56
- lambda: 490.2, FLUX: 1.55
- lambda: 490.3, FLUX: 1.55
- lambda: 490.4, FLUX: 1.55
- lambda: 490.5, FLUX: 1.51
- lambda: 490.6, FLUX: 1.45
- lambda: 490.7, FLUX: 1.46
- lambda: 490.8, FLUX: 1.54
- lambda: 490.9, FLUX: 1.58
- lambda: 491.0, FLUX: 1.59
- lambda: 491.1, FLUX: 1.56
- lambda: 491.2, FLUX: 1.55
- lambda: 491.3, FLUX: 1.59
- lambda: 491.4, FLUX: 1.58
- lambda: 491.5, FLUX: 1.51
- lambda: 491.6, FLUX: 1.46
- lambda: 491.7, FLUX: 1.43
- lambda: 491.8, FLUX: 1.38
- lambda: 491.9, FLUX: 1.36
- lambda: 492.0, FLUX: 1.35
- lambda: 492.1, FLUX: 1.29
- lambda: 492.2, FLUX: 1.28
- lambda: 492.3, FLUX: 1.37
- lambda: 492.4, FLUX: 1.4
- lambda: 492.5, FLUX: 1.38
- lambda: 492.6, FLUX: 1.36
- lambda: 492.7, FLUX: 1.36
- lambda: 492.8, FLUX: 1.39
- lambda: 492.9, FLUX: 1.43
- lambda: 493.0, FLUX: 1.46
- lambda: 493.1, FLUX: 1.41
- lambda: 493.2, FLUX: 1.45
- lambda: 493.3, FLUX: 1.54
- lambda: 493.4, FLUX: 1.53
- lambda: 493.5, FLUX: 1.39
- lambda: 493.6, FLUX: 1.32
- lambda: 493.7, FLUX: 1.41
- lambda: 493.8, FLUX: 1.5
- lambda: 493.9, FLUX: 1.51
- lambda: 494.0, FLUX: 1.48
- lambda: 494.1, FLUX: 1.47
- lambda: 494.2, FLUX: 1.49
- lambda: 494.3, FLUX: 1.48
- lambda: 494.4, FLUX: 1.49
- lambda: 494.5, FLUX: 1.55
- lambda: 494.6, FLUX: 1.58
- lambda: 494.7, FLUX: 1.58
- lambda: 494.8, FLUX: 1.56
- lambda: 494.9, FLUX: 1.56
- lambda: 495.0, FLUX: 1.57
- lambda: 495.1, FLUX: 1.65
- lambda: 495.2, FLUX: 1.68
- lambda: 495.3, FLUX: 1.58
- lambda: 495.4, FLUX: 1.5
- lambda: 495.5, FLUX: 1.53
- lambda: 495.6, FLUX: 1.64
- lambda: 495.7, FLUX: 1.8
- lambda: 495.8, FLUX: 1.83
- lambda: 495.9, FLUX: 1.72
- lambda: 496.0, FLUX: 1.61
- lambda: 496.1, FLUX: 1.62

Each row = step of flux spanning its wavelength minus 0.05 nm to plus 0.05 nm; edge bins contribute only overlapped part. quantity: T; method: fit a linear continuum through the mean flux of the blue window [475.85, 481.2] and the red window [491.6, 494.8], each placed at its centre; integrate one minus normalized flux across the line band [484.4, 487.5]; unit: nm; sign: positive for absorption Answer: 0.16 nm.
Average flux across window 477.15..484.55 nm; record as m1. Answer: 1.47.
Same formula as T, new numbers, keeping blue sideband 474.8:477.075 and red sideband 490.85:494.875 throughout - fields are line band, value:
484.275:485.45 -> 0.03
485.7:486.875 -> 0.05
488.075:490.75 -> 0.02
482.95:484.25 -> -0.05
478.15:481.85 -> -0.08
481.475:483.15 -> 0.00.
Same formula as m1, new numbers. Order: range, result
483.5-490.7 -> 1.4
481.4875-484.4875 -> 1.46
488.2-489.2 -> 1.37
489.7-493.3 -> 1.47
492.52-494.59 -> 1.45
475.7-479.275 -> 1.43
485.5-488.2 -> 1.35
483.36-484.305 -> 1.47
